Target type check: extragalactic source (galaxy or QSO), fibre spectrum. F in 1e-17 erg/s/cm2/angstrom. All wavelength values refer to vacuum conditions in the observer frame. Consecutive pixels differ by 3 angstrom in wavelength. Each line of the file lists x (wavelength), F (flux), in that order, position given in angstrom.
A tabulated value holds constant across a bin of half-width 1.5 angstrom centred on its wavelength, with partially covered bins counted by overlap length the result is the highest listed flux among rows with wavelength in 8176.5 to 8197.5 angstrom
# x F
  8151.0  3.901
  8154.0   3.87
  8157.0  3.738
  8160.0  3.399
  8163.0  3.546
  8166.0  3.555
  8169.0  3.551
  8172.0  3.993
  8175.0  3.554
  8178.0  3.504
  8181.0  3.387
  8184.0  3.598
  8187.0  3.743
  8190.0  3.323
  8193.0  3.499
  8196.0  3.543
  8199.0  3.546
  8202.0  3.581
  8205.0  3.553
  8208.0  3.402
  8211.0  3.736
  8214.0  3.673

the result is 3.743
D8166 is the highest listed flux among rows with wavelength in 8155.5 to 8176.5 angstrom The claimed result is 3.993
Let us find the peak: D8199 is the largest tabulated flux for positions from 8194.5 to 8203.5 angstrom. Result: 3.581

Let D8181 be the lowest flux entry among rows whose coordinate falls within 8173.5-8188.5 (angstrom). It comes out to 3.387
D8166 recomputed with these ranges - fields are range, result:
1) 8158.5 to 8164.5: 3.546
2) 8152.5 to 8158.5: 3.87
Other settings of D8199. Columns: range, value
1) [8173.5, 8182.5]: 3.554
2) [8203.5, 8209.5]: 3.553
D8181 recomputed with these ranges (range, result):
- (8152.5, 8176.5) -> 3.399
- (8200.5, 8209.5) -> 3.402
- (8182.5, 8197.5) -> 3.323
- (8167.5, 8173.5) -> 3.551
